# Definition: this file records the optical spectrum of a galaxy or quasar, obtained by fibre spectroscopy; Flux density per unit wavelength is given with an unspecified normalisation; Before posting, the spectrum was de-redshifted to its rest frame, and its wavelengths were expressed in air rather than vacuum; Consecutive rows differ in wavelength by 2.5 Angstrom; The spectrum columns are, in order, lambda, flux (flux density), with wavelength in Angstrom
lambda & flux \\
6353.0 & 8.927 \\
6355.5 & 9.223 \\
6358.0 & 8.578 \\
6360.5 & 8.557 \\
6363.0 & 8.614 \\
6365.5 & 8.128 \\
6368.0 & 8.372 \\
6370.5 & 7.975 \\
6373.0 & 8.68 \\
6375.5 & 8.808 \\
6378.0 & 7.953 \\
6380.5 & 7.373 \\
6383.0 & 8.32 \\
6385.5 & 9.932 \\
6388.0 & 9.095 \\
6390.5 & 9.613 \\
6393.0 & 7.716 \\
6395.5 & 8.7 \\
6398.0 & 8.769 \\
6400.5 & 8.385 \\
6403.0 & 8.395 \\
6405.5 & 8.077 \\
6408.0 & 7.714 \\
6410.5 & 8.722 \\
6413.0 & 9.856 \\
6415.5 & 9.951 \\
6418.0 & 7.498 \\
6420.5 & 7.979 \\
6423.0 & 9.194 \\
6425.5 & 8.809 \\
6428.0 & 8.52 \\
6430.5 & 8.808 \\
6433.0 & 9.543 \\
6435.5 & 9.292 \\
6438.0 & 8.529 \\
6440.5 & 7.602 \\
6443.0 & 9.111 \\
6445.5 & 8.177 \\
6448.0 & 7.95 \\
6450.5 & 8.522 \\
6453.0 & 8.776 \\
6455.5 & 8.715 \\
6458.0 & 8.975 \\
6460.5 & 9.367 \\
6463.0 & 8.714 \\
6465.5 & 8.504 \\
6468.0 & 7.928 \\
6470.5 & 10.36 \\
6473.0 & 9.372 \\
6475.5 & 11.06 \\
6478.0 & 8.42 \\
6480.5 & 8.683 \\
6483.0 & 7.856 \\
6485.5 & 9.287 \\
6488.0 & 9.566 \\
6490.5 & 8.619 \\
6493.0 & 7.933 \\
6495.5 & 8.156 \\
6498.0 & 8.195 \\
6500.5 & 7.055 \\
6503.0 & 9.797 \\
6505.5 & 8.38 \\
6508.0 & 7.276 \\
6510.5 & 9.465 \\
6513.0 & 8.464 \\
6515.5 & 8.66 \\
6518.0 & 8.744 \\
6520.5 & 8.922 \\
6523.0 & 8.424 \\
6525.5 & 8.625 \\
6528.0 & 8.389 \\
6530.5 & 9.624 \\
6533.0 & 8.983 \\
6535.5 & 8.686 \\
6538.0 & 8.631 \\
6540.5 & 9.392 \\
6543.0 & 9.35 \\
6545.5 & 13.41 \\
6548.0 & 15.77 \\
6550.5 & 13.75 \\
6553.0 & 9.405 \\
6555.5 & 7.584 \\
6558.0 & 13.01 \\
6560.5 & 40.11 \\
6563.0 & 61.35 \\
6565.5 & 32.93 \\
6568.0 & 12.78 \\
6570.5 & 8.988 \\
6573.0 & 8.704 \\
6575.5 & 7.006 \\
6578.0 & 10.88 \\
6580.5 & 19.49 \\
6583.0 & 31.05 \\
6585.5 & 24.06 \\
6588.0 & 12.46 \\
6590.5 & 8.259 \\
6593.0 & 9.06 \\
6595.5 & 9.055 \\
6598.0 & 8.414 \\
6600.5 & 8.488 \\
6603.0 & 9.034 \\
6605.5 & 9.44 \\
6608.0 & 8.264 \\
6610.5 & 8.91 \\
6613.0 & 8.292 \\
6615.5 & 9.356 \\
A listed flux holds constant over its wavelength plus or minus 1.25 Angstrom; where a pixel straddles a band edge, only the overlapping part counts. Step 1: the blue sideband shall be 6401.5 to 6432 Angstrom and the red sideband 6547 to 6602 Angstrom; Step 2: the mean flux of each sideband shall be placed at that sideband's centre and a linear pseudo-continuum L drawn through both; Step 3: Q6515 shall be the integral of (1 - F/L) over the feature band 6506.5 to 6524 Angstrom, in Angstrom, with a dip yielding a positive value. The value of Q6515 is 6.6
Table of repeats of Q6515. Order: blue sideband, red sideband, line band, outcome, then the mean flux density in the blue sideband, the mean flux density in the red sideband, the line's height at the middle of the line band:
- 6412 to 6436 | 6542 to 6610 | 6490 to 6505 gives 4.8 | 8.92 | 15.6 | 12.1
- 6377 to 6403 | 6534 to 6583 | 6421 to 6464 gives 9.1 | 8.58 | 16.7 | 11.1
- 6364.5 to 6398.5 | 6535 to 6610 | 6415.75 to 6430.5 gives 2.1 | 8.53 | 15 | 9.93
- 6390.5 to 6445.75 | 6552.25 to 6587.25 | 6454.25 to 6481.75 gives 7.5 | 8.64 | 20.6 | 12.6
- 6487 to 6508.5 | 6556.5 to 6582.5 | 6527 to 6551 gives 8.4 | 8.35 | 21.7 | 16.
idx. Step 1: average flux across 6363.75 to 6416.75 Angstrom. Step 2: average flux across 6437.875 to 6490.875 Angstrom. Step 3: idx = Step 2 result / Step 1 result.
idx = 1.0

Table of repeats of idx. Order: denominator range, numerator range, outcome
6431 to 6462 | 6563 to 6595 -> 1.96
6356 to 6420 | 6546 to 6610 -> 1.85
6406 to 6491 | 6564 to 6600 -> 1.67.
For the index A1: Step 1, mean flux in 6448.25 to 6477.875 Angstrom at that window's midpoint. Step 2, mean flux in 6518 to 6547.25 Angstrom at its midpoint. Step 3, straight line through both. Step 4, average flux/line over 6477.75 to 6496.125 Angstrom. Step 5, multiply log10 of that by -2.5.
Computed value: 0.07 mag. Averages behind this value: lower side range 9.05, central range 8.59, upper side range 9.4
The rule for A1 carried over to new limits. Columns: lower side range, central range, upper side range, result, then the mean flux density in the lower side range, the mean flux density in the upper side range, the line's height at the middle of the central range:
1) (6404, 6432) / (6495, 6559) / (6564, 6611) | 0.230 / 8.65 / 13.3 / 11.7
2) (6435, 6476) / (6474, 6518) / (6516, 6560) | 0.119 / 8.83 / 10.5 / 9.67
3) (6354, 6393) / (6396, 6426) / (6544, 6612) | 0.147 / 8.59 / 15.6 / 9.87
